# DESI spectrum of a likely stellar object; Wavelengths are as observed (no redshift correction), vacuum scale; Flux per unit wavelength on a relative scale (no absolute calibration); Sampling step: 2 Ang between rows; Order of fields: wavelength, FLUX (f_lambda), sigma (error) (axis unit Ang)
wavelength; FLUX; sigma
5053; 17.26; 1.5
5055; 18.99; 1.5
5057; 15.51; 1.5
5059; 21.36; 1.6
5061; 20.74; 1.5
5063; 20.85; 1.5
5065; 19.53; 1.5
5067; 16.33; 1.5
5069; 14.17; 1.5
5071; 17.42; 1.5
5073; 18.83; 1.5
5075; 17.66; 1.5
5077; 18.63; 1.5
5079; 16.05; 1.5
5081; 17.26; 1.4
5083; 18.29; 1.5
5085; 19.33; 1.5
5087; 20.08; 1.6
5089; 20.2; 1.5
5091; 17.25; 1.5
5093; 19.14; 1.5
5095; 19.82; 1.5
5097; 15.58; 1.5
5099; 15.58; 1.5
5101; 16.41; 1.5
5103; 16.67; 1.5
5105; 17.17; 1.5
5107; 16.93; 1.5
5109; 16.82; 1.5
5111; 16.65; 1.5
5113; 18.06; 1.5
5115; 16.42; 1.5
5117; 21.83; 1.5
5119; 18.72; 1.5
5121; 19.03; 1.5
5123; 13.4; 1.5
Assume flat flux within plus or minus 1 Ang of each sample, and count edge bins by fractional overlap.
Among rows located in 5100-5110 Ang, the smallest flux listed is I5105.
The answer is 16.41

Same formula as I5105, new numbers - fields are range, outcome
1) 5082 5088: 18.29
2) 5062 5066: 19.53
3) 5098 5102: 15.58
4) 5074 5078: 17.66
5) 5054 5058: 15.51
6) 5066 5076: 14.17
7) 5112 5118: 16.42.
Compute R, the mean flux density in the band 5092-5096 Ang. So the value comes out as 19.5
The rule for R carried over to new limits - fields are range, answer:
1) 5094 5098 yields 17.7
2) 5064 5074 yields 17.3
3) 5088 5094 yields 18.9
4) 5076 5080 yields 17.3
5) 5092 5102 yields 17.3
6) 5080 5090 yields 19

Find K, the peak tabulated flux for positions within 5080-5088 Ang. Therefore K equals 20.08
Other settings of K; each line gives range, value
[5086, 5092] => 20.2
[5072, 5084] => 18.83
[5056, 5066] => 21.36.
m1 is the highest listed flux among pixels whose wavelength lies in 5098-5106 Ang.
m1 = 17.17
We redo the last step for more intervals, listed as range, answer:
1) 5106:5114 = 18.06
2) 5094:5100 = 19.82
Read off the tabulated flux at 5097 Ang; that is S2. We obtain 15.58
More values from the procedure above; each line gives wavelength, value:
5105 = 17.17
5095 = 19.82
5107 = 16.93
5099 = 15.58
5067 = 16.33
